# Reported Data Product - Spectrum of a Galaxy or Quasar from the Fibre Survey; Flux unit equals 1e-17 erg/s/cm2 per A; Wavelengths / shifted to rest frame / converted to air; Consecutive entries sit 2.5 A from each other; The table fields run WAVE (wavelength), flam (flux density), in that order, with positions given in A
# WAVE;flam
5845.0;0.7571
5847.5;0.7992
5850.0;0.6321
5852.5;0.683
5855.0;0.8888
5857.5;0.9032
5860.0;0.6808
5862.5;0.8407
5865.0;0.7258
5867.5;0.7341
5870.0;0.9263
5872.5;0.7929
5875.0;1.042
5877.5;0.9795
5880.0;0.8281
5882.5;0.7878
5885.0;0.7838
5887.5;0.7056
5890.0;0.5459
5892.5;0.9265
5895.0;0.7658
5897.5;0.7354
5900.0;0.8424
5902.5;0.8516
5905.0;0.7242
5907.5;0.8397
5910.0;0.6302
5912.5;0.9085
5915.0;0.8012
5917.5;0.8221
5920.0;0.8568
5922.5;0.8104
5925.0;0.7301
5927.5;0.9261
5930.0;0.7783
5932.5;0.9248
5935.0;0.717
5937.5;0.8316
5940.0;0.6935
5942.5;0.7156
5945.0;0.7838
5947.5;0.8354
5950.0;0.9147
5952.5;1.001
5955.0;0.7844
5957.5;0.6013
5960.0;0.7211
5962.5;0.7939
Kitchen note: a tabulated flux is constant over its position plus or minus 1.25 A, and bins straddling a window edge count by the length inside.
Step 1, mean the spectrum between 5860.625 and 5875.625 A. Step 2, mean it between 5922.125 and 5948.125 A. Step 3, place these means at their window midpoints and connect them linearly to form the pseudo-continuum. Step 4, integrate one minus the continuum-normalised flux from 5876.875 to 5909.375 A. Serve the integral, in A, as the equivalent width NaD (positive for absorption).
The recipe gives 1.1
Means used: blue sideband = 0.829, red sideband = 0.794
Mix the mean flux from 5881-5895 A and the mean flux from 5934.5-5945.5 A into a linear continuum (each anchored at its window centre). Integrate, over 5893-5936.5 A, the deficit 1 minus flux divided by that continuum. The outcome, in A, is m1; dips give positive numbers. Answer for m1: -3.2 A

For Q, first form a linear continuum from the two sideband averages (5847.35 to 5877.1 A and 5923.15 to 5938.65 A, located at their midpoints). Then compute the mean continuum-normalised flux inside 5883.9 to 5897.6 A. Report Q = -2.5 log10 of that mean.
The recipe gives 0.10 mag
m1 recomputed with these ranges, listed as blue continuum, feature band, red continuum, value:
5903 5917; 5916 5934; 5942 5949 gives -1.0 A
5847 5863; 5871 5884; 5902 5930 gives -1.7 A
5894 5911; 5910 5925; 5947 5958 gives -0.4 A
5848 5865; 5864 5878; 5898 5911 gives -1.7 A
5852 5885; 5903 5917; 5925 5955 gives 0.7 A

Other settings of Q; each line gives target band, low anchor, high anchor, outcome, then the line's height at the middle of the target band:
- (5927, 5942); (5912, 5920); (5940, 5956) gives 0.043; 0.833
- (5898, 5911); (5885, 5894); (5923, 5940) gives -0.024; 0.761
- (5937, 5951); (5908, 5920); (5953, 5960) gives -0.057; 0.751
